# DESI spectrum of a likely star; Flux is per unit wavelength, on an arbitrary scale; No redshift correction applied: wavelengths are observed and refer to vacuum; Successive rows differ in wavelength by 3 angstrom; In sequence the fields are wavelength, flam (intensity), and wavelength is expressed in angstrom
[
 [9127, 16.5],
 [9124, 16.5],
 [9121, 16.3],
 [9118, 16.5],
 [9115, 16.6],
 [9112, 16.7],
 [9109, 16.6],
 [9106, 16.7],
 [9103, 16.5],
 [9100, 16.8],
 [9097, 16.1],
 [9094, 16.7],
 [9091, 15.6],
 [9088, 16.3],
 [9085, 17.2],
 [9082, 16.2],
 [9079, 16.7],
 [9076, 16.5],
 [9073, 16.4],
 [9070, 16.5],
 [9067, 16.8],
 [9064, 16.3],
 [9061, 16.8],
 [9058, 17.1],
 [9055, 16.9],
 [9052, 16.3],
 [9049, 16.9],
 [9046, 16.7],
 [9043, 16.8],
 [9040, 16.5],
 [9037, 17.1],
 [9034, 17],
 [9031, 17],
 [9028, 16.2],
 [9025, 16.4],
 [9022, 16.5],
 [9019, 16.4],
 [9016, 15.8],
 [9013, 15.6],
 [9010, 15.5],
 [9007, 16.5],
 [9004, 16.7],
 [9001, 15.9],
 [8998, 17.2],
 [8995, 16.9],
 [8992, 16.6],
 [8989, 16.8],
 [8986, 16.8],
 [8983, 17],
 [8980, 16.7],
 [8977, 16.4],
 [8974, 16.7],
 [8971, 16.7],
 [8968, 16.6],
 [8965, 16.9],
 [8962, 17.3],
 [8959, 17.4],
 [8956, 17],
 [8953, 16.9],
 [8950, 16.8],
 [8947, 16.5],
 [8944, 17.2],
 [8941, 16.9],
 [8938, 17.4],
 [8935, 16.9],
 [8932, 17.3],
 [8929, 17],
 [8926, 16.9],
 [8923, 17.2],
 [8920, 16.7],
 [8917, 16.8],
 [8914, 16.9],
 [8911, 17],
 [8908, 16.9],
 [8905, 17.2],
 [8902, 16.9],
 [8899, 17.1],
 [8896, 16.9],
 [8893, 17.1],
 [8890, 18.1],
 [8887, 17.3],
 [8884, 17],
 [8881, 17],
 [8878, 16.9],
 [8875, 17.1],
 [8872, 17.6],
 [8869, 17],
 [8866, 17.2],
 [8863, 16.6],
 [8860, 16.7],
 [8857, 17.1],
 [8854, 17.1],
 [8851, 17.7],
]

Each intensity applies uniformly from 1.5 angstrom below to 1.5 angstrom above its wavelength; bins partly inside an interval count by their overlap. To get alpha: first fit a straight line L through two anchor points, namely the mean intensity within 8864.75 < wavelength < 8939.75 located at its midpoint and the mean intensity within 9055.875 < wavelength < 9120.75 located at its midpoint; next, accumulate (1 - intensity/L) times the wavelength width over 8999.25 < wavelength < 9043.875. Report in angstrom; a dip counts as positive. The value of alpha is 0.9 angstrom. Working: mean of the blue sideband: 17.1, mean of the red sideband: 16.6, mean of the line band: 16.4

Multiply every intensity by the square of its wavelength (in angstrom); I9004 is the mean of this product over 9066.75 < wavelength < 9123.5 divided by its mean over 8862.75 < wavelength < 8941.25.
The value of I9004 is 1.01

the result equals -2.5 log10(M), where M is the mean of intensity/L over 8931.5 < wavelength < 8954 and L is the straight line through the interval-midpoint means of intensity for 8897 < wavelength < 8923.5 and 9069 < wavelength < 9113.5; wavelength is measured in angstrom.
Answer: -0.01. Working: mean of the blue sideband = 17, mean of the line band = 17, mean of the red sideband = 16.5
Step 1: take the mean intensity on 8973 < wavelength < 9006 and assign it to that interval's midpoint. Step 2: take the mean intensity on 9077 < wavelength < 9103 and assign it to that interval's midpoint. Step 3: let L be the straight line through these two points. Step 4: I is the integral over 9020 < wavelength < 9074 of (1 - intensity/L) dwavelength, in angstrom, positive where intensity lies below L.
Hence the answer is -0.4 angstrom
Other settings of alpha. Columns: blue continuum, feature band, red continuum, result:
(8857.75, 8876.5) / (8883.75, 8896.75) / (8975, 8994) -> -0.3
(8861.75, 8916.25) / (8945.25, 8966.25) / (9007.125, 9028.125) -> -0.5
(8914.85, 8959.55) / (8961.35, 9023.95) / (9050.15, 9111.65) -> 1.1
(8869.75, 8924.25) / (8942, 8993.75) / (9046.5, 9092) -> 0.1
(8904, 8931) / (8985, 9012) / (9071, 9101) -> 0.3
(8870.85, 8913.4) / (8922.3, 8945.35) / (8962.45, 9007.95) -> -0.2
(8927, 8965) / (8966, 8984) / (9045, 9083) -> 0.3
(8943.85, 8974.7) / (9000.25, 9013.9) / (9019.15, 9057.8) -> 0.6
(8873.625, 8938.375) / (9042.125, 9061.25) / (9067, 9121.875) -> -0.2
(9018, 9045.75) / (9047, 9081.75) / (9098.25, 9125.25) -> 0.0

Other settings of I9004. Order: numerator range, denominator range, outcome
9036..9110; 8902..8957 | 1.01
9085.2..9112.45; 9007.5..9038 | 1.02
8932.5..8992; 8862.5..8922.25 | 1.00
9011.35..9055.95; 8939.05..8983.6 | 1.00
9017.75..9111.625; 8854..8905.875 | 1.01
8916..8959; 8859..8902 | 1.01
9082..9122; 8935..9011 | 1.01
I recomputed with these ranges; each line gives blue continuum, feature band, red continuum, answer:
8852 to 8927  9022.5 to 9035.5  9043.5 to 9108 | 0.04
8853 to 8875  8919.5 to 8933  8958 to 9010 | -0.12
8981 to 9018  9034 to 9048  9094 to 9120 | -0.27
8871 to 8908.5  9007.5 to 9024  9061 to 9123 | 0.74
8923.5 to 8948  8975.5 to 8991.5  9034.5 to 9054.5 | 0.16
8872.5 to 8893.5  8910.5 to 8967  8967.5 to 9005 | -0.17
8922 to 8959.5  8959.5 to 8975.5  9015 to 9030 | -0.09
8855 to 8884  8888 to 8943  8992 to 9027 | -0.91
